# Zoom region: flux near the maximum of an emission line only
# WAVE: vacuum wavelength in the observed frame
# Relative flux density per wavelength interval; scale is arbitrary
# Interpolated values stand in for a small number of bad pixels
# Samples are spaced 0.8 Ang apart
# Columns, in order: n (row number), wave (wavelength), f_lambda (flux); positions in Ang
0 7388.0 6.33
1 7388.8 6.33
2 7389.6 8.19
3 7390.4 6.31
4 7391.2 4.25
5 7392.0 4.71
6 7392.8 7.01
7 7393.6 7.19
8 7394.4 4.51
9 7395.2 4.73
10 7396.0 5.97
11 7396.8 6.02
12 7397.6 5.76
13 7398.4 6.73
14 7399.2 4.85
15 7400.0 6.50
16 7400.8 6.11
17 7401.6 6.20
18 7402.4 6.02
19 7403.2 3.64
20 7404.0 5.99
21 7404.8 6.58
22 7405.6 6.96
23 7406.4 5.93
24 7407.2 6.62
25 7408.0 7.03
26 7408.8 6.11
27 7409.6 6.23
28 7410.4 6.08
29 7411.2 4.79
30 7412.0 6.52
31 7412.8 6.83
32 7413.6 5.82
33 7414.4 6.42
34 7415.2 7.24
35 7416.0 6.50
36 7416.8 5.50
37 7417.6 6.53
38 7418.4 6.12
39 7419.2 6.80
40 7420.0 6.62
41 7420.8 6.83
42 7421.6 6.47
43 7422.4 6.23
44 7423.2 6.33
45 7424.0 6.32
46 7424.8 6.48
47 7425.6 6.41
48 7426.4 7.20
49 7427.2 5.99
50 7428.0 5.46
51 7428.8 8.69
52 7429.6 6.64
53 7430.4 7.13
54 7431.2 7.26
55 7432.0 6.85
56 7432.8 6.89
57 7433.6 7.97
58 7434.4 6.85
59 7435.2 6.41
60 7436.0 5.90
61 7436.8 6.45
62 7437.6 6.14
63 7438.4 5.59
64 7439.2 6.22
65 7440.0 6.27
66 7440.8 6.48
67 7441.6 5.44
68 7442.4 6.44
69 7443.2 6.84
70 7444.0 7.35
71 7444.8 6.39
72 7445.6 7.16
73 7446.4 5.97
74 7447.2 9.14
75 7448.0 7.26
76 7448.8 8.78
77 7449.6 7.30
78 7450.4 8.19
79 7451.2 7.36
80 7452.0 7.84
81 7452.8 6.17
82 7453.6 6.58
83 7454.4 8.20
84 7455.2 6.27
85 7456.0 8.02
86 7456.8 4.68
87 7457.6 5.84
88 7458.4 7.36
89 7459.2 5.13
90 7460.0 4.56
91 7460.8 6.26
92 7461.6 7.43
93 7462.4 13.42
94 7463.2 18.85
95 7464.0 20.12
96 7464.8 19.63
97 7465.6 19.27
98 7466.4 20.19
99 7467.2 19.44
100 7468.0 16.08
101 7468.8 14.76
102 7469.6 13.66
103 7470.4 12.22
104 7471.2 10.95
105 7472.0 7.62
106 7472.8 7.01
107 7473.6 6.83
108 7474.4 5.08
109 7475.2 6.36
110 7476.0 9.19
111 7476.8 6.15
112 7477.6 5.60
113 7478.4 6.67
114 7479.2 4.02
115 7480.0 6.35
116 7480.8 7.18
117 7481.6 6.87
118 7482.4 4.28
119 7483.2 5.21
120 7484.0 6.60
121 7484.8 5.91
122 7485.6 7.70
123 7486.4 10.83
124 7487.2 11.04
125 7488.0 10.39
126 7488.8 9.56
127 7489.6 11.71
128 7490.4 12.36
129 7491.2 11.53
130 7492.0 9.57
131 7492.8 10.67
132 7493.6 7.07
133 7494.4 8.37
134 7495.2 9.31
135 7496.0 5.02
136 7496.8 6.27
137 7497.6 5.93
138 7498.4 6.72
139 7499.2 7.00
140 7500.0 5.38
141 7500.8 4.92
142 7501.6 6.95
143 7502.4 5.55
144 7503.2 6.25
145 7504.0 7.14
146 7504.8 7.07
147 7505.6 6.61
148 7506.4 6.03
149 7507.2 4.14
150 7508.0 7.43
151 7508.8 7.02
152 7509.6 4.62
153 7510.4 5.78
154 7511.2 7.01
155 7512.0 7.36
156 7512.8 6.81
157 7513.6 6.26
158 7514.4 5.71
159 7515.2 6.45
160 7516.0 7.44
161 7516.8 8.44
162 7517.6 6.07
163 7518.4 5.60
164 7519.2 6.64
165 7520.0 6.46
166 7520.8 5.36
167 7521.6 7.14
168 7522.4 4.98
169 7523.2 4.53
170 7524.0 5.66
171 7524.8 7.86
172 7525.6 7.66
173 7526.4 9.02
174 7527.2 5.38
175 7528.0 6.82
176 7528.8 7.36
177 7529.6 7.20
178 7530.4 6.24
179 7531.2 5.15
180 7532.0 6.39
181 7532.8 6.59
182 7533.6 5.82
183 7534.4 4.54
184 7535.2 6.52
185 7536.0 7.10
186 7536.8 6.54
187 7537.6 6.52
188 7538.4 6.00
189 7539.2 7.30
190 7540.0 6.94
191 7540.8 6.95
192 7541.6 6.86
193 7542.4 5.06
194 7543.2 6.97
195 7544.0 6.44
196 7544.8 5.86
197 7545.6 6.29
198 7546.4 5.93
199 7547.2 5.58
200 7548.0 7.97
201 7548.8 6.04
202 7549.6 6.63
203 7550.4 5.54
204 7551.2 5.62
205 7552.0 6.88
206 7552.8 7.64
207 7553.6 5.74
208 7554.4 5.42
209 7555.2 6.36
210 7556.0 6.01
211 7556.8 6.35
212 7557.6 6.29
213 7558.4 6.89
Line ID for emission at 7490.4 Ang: [N II] 6583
